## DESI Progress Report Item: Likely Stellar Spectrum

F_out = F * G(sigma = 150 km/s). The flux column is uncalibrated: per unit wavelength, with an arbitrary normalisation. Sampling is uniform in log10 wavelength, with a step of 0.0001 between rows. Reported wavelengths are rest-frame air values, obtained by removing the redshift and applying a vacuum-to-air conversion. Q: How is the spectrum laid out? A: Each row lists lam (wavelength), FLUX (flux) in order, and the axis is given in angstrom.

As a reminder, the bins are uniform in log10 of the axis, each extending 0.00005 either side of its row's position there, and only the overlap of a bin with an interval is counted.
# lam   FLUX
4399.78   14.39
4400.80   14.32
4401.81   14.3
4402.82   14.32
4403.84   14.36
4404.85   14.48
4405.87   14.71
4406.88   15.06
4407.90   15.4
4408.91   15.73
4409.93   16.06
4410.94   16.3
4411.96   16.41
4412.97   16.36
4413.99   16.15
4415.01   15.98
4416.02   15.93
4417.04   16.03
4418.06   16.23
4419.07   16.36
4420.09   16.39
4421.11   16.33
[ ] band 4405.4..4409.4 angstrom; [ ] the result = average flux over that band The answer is 15.2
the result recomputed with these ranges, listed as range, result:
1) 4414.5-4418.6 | 16.1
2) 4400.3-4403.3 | 14.3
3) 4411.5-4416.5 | 16.2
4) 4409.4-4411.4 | 16.2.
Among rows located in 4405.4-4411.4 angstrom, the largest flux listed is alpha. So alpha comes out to 16.3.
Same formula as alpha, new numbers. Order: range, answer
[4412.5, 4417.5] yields 16.36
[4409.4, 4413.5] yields 16.41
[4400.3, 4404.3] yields 14.36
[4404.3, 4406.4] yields 14.71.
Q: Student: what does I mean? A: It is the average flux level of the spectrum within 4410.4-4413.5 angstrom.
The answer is 16.4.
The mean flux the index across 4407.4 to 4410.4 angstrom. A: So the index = 15.7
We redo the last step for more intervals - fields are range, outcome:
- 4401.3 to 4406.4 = 14.4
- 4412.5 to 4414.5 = 16.2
